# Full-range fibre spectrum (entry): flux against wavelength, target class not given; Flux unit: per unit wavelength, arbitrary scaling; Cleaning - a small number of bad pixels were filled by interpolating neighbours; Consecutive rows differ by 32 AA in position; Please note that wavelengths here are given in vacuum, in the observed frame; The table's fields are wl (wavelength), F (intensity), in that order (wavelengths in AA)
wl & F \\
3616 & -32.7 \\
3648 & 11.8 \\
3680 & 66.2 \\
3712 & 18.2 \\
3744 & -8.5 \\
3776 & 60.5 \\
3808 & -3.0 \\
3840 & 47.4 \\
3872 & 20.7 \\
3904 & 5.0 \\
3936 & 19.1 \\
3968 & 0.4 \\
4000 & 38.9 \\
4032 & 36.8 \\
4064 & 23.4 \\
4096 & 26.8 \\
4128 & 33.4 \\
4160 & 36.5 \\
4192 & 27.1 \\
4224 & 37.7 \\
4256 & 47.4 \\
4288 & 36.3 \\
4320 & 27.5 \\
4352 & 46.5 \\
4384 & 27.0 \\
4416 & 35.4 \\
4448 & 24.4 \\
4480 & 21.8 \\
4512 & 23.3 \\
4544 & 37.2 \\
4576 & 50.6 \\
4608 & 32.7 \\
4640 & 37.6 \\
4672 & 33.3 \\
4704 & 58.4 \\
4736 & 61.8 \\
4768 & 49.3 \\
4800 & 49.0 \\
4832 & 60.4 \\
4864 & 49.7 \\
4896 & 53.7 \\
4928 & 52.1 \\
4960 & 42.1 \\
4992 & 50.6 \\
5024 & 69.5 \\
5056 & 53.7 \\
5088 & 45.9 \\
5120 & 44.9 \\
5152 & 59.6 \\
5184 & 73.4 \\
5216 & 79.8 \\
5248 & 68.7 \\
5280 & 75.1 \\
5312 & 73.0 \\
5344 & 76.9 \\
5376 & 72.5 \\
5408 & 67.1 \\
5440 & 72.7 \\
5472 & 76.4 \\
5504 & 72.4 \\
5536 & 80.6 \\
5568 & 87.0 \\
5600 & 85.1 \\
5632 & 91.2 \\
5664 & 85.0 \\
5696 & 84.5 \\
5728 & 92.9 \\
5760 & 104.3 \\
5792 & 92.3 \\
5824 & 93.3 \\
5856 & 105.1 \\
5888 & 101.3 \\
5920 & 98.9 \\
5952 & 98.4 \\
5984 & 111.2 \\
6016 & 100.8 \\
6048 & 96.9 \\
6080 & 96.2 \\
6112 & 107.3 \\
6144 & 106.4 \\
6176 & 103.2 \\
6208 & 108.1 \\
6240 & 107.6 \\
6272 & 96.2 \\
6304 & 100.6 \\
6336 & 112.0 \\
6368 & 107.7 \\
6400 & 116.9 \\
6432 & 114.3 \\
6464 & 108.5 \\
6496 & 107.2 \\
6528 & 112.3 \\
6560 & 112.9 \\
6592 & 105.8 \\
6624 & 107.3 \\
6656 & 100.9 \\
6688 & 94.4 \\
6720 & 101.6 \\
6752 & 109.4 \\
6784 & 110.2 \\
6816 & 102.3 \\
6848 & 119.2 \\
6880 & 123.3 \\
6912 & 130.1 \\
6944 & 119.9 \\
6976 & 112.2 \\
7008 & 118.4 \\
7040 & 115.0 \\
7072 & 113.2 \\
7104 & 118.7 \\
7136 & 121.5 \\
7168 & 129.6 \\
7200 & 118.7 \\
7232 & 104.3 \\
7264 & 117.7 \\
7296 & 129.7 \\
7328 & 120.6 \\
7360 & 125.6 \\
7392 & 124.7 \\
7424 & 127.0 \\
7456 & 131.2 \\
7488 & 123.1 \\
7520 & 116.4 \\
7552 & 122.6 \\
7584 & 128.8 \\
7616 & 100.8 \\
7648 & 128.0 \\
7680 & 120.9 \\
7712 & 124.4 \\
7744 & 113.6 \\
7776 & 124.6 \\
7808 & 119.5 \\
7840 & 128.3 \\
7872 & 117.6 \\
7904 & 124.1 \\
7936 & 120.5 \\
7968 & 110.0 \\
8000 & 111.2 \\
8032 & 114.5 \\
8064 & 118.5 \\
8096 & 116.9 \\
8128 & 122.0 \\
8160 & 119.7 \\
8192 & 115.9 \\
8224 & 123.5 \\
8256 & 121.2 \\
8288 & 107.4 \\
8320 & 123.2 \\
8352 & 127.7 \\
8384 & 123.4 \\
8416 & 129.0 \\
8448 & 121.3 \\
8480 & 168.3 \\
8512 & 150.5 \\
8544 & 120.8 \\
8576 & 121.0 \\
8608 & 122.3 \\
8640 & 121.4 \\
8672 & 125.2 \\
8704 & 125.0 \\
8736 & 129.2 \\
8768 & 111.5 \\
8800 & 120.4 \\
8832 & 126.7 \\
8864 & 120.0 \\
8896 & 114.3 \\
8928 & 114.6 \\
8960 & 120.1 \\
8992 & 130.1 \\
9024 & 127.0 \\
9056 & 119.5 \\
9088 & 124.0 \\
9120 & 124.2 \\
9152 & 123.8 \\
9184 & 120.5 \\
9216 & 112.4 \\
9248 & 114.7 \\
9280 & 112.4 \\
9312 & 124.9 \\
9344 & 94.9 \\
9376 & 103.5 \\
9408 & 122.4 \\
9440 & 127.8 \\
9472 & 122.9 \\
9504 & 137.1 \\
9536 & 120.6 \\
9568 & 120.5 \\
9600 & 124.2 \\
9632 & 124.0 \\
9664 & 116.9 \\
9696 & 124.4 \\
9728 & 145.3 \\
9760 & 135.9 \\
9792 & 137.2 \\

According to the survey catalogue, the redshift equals 0.293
